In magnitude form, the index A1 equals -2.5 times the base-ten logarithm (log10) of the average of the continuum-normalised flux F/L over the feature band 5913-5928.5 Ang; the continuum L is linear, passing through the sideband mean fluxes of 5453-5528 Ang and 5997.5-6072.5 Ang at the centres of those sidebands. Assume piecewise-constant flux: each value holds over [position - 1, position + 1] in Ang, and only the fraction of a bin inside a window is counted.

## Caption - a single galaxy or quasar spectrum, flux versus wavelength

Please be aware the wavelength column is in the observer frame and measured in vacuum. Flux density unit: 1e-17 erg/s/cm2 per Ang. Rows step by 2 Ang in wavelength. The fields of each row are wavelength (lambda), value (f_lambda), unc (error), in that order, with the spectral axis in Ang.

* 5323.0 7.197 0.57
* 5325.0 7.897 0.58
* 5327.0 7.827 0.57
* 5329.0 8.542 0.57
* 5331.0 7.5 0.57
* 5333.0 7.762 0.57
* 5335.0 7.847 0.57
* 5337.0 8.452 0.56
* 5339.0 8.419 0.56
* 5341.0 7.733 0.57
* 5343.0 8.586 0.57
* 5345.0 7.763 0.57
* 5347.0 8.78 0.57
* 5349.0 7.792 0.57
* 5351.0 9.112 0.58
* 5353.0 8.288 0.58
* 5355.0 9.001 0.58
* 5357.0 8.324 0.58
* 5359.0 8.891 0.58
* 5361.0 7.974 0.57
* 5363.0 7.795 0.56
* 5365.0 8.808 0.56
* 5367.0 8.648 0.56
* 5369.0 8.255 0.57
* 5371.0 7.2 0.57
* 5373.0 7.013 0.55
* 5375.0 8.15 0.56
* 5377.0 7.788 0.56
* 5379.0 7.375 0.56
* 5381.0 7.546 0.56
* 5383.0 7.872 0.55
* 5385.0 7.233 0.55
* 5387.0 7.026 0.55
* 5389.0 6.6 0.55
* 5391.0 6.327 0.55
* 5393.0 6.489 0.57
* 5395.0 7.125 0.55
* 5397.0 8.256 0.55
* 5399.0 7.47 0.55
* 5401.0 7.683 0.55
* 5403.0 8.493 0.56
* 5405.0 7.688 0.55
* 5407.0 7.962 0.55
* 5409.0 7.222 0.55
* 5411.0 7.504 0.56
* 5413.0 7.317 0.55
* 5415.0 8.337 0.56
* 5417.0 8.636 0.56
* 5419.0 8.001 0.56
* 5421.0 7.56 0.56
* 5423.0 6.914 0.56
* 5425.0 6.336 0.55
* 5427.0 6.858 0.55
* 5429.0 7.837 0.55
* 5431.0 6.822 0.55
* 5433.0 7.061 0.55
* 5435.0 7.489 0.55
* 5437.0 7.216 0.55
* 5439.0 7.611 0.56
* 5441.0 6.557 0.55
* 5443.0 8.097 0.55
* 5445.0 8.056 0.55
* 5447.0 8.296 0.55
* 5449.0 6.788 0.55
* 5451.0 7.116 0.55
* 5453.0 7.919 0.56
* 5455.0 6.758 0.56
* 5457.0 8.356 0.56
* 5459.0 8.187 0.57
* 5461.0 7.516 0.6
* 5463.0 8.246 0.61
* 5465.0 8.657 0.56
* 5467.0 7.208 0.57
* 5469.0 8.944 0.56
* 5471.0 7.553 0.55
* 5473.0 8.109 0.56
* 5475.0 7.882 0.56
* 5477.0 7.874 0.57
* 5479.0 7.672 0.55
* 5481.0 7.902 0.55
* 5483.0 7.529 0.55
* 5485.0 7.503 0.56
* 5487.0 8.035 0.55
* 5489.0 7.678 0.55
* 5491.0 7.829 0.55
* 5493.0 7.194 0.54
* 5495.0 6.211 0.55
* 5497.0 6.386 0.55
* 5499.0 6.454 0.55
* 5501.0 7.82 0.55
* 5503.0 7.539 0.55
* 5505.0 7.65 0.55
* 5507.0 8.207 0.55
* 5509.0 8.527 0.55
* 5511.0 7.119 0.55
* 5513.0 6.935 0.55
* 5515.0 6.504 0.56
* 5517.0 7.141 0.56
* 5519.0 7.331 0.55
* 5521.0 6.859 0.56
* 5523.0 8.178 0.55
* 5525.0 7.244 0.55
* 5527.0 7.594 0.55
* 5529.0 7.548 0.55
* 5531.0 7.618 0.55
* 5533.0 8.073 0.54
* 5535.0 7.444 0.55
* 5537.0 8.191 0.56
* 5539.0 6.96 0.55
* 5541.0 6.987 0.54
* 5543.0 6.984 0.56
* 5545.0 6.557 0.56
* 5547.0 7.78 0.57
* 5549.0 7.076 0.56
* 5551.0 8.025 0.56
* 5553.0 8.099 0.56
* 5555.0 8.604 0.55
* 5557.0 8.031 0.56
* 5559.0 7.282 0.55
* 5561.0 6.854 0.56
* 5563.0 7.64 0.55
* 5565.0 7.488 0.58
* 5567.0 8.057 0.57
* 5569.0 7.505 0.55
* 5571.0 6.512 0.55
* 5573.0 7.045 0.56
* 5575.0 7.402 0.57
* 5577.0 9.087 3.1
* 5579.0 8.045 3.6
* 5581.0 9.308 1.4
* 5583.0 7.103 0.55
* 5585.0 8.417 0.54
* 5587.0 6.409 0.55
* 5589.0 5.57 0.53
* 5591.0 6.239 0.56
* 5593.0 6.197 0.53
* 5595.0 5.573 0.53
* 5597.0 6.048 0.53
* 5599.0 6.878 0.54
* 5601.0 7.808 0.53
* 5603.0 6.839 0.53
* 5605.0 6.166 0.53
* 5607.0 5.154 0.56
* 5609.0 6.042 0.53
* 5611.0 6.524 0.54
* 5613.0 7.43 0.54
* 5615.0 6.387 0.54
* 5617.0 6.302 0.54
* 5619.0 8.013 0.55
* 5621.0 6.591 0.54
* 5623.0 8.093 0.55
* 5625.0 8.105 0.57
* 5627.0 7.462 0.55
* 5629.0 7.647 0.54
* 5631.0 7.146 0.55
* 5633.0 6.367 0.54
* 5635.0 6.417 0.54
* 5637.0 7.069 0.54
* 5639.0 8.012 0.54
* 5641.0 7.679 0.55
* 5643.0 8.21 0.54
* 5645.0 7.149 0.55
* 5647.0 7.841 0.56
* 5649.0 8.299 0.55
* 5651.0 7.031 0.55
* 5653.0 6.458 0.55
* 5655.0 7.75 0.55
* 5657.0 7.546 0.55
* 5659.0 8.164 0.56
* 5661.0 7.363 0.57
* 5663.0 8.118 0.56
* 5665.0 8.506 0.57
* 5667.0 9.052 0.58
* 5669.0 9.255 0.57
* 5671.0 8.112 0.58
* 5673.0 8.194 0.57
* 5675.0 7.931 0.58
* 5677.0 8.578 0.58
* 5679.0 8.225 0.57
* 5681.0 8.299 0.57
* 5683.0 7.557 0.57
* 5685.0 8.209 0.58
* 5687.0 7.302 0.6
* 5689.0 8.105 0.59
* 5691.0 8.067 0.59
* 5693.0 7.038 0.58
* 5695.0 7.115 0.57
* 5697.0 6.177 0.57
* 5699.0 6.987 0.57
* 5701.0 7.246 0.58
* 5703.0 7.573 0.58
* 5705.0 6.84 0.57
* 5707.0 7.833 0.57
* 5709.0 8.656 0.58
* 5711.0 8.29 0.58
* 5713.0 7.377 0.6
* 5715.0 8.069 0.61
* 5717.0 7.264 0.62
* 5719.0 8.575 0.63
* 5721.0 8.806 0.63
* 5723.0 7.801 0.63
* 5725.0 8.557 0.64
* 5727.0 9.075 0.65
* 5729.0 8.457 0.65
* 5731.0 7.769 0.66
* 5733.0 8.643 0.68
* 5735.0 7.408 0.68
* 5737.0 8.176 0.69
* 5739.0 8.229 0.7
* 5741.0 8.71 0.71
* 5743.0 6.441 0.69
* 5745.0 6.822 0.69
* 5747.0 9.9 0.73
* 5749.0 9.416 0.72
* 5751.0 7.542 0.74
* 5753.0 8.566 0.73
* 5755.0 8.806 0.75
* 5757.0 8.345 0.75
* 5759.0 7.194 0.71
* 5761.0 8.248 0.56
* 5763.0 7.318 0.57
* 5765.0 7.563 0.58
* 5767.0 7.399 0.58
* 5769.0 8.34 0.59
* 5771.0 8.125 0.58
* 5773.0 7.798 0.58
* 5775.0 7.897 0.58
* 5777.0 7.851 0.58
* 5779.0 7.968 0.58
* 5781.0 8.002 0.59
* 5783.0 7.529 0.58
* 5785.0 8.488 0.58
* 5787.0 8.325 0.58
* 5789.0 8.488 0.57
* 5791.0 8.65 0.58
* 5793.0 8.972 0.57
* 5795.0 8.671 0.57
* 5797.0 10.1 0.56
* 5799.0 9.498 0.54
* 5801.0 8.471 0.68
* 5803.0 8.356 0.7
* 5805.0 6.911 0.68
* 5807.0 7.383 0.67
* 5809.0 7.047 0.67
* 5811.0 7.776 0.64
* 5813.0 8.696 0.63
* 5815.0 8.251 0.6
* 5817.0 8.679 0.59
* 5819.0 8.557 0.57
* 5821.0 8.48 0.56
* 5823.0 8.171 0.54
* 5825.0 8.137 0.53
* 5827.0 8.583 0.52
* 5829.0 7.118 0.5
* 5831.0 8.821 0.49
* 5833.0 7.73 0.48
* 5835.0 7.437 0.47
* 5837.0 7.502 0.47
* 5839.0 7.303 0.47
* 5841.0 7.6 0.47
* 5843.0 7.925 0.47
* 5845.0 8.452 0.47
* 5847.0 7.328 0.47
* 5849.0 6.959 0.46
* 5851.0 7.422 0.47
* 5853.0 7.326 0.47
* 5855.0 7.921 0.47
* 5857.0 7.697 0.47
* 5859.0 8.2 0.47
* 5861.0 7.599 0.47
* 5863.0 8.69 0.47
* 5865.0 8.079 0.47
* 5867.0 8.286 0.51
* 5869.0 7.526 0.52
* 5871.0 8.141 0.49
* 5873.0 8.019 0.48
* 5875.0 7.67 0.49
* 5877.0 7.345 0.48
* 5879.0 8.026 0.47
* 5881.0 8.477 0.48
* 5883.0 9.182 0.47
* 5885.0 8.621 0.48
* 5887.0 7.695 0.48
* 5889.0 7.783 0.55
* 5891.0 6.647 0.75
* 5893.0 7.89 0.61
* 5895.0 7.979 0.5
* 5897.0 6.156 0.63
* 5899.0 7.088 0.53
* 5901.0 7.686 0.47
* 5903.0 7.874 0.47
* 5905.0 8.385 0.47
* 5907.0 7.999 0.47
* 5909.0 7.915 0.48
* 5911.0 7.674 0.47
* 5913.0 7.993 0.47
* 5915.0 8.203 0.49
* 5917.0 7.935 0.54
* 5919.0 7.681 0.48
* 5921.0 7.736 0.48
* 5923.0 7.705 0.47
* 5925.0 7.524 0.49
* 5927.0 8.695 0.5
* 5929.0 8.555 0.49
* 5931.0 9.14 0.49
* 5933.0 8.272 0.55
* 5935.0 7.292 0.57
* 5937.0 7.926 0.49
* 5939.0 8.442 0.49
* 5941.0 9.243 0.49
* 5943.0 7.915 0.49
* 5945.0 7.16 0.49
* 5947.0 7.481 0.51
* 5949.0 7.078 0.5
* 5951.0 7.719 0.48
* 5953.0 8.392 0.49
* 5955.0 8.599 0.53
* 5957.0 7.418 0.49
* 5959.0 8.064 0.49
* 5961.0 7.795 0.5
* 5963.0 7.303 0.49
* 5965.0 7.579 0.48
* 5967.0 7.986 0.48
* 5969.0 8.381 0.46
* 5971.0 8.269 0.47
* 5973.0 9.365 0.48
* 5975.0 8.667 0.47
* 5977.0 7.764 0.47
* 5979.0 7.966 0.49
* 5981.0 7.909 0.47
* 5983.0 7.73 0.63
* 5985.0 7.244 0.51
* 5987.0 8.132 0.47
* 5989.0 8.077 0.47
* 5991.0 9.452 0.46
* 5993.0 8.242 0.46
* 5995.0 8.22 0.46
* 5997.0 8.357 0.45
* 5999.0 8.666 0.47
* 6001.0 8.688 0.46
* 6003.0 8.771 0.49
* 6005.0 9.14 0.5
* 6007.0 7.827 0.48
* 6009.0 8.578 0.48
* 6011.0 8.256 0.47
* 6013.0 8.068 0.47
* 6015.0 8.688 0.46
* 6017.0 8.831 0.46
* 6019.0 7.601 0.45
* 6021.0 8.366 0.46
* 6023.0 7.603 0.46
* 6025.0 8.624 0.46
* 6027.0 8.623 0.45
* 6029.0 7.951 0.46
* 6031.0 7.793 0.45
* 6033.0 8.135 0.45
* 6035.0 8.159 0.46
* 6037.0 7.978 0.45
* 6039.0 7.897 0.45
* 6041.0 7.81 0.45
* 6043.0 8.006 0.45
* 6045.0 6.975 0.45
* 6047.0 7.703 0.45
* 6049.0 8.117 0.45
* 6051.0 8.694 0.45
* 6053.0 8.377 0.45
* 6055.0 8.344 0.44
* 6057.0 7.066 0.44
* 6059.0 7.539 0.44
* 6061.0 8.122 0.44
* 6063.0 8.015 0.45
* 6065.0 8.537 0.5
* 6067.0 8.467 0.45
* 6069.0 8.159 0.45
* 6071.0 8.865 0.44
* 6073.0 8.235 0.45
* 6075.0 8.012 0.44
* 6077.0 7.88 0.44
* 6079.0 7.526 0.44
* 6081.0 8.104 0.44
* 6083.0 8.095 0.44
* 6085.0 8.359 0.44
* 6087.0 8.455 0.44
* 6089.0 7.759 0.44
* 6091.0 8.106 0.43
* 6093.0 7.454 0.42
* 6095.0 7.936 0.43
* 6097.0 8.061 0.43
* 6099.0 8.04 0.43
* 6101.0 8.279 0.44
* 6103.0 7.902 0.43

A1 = 0.015 mag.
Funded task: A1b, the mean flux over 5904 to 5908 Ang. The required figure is 8.19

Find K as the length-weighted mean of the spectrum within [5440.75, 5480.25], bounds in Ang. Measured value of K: 7.81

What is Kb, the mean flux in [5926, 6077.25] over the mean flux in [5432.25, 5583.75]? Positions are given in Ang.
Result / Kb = 1.1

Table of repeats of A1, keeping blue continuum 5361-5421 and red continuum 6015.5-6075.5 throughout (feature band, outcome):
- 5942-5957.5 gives 0.041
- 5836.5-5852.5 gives 0.056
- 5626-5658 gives 0.063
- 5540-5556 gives 0.035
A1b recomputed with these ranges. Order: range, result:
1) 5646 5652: 7.72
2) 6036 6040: 7.94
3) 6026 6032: 8.12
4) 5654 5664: 7.79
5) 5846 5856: 7.39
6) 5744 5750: 8.71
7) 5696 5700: 6.58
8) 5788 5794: 8.7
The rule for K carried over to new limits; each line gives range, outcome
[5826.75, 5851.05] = 7.69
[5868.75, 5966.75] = 7.89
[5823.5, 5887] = 7.91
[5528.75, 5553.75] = 7.48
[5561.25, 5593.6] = 7.38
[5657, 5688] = 8.17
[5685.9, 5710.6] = 7.44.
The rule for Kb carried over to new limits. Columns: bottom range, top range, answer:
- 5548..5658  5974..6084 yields 1.13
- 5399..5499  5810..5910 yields 1.04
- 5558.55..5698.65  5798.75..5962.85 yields 1.07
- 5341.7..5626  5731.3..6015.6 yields 1.07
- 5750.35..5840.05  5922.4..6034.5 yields 1.01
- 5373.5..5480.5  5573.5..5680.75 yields 0.98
